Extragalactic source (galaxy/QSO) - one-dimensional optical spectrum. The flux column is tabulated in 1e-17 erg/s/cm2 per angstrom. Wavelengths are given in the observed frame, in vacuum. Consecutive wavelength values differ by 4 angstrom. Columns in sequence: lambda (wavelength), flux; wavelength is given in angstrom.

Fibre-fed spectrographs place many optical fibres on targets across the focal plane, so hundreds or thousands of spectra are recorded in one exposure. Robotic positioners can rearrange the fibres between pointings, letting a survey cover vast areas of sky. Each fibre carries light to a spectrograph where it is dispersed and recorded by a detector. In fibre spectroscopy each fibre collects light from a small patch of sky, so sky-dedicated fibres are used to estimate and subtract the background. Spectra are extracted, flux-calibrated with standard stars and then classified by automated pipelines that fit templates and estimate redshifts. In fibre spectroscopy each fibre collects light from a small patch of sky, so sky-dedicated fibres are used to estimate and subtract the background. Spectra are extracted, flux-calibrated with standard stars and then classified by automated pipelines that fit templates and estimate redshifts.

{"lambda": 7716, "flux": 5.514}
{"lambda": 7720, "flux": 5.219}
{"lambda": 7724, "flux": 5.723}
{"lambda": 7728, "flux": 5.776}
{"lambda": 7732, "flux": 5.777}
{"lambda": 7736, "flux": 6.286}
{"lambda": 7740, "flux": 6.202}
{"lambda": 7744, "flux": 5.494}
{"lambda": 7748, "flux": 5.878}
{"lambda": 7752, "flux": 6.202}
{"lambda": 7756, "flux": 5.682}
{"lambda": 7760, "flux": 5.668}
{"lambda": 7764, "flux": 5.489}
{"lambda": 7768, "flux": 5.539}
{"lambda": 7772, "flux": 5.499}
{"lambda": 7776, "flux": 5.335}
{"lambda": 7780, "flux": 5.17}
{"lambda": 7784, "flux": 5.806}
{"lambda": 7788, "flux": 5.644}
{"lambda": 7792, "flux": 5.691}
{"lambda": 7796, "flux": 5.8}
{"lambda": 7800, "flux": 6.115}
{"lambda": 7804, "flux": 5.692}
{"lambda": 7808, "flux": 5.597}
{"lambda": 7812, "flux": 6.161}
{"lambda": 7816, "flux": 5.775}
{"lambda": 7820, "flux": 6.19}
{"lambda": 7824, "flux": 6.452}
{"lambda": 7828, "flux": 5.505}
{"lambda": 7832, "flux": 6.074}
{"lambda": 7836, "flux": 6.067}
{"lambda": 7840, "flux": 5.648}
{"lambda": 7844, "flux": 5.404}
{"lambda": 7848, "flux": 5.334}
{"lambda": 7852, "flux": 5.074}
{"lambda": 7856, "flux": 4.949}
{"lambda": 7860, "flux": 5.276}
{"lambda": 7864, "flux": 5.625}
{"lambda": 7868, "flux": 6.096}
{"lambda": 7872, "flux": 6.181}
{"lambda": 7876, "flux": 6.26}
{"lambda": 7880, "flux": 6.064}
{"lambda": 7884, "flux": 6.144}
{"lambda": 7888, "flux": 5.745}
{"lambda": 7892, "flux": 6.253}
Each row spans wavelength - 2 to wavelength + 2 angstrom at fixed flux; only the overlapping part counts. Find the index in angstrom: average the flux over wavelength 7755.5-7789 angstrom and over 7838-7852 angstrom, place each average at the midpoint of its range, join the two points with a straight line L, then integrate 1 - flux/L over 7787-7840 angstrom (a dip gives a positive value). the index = -4.3 angstrom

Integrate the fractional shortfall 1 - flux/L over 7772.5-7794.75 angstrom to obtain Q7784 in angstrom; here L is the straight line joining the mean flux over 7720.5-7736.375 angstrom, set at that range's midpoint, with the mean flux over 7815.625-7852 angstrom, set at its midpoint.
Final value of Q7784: 1.0 angstrom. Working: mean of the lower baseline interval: 5.79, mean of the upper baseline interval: 5.79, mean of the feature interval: 5.54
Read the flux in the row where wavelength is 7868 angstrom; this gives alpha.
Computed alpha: 6.096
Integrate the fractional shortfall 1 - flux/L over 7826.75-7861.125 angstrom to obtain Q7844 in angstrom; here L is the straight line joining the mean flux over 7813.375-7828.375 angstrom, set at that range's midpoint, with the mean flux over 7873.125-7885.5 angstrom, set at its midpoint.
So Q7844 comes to 3.4 angstrom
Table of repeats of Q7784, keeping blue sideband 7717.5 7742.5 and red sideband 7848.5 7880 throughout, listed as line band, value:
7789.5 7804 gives -0.3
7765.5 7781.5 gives 1.0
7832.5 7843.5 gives -0.3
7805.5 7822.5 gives -0.7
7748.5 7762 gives -0.2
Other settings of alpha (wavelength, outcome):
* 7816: 5.775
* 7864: 5.625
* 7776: 5.335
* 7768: 5.539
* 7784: 5.806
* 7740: 6.202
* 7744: 5.494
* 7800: 6.115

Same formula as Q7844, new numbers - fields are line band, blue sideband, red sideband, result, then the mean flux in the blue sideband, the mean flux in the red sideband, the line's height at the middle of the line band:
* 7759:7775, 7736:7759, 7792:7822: 1.03 angstrom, 5.92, 5.89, 5.91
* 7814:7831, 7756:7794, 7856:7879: -0.91 angstrom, 5.55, 5.81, 5.68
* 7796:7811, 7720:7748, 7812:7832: 0.36 angstrom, 5.83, 6.01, 5.97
